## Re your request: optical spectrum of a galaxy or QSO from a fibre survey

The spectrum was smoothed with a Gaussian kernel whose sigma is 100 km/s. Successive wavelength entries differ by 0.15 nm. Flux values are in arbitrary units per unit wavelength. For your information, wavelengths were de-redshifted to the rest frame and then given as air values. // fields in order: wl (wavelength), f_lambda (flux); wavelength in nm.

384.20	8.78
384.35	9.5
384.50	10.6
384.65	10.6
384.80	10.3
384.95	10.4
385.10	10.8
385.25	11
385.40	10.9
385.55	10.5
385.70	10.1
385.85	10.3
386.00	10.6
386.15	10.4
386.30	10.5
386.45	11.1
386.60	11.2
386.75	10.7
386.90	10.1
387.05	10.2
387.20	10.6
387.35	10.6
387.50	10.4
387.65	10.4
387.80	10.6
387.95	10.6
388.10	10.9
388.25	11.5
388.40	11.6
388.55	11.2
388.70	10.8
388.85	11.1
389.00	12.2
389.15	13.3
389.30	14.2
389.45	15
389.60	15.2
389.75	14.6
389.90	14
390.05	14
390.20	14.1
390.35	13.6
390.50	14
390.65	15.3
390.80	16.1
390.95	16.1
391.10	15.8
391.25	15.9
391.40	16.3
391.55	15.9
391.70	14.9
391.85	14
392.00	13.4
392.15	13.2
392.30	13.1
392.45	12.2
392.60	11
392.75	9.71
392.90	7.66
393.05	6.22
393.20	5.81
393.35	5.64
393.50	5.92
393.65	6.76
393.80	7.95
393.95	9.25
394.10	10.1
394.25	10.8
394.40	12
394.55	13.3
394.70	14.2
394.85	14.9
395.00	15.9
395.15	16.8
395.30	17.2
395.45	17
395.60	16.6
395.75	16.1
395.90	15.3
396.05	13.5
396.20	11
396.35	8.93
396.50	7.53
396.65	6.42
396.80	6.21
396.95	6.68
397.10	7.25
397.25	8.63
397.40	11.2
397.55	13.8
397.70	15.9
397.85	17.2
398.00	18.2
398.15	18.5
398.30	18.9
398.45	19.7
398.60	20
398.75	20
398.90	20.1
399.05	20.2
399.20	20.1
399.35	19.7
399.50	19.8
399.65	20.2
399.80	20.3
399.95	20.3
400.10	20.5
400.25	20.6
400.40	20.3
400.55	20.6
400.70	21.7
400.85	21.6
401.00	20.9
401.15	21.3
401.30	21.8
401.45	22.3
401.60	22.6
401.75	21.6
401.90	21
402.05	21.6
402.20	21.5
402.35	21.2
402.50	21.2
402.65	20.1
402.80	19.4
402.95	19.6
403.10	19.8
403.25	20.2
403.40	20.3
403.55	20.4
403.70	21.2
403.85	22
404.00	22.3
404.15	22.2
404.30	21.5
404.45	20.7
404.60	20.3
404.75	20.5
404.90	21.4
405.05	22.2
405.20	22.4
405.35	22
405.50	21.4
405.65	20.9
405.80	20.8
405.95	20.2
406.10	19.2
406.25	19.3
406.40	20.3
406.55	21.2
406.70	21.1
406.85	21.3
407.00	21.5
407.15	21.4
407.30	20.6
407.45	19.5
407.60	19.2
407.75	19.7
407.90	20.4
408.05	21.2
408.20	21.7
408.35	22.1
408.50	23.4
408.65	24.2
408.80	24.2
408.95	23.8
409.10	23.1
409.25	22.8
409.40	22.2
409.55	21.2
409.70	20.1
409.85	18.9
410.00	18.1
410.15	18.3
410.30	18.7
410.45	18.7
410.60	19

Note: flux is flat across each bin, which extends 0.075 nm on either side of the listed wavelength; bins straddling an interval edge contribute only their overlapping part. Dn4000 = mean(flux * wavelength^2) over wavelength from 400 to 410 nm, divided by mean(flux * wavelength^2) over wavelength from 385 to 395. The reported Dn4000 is 1.93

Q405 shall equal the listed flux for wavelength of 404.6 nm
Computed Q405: 20.3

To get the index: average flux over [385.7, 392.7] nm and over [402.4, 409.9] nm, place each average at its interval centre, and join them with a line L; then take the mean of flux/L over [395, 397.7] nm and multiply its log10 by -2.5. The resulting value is 0.32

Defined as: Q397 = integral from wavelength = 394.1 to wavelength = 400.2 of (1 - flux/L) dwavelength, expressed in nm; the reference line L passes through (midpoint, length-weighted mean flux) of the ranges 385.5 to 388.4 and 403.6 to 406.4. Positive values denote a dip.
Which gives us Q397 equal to 0.52 nm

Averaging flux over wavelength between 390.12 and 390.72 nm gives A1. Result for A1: 14.2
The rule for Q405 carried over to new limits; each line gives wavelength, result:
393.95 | 9.25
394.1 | 10.1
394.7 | 14.2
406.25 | 19.3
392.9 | 7.66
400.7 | 21.7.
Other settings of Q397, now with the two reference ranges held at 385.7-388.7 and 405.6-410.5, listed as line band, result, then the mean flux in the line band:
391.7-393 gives 0.13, 11.9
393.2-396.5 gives 0.55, 12.1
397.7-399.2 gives -0.27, 19.1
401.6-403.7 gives -0.28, 20.7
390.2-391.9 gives -0.36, 15.2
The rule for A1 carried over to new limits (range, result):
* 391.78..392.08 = 13.7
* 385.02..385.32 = 10.9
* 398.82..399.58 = 20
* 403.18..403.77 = 20.5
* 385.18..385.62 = 10.8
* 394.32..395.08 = 14.1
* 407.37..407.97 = 19.7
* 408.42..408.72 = 23.8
